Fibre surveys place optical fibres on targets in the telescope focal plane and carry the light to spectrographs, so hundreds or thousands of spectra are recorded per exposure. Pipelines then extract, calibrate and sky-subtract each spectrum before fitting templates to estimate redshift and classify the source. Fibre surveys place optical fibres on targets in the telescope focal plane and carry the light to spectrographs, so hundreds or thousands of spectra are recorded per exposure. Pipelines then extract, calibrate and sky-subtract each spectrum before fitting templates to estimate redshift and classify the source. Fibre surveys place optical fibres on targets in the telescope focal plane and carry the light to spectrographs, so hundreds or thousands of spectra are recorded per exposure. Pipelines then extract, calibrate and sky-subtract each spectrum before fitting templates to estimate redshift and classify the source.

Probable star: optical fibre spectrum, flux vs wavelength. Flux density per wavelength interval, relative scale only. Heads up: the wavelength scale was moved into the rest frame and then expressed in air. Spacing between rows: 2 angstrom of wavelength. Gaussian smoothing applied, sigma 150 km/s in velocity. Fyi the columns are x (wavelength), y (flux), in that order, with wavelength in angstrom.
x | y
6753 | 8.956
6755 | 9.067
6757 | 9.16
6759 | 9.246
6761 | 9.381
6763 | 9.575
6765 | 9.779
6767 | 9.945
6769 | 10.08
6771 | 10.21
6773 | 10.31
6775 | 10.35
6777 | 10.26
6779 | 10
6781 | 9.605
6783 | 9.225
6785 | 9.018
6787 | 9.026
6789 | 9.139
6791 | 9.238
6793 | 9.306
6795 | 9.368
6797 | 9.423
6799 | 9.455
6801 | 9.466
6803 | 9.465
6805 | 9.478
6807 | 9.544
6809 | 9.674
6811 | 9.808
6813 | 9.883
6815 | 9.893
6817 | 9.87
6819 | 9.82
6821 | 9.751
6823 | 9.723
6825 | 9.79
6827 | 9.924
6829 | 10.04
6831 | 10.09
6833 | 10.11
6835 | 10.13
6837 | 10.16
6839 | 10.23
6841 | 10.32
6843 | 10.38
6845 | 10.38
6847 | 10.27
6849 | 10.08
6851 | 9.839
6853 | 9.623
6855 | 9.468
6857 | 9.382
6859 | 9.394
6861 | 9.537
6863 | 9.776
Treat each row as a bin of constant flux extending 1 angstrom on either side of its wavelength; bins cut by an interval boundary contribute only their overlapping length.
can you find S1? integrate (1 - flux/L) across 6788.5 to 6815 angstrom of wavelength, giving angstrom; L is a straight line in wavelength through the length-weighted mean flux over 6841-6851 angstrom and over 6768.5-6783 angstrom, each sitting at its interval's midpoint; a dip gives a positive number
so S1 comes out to 1.6 angstrom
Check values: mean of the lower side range 10.1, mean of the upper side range 10.2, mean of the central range 9.5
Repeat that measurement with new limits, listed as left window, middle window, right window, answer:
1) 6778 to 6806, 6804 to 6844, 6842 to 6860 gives -1.2 angstrom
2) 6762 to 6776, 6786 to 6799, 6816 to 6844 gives 1.0 angstrom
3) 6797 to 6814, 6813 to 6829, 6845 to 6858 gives -0.3 angstrom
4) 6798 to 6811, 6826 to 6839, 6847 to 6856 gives -0.5 angstrom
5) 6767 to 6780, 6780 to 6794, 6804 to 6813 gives 1.1 angstrom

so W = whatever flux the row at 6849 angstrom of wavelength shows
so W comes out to 10.08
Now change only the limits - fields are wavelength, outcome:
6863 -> 9.776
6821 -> 9.751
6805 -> 9.478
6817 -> 9.87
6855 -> 9.468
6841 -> 10.32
